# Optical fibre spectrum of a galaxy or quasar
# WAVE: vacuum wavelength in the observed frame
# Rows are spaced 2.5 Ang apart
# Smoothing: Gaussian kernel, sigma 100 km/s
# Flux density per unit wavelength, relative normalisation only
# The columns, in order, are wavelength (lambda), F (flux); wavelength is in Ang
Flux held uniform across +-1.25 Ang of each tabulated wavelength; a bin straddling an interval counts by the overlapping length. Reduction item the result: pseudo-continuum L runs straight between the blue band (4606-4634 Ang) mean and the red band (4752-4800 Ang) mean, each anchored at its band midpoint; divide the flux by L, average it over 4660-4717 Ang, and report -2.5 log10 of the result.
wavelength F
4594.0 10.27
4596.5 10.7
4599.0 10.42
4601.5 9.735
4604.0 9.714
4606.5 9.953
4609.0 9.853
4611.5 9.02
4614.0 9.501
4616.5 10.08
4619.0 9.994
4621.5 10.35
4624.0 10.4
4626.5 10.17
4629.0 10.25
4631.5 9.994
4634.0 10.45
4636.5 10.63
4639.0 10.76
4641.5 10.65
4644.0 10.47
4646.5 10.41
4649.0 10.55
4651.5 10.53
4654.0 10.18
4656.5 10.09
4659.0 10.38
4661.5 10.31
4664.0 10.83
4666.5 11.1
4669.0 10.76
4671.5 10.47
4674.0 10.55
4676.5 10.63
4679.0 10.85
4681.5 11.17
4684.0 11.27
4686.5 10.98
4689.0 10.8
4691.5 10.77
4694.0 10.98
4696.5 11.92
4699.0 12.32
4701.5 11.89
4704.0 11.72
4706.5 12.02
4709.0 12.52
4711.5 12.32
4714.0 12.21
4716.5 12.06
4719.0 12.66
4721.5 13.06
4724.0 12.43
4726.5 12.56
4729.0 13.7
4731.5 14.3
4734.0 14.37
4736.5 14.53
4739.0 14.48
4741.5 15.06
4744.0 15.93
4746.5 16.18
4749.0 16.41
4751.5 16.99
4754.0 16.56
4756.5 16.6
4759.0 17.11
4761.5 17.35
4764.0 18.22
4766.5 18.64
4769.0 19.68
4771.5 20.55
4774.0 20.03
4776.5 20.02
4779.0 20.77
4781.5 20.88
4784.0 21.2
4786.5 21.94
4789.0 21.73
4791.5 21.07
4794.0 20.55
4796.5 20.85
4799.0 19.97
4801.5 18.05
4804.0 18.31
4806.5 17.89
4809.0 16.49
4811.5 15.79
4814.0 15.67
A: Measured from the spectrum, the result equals 0.25 mag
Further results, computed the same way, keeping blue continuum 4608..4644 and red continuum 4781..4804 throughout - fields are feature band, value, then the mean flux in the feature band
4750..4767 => 0.07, 17.3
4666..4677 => 0.21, 10.7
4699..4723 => 0.25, 12.3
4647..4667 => 0.16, 10.5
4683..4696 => 0.27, 11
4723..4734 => 0.23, 13.4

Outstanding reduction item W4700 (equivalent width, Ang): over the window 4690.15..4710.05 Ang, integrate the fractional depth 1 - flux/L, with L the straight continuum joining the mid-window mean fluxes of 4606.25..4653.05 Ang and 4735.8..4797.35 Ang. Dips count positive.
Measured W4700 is 3.8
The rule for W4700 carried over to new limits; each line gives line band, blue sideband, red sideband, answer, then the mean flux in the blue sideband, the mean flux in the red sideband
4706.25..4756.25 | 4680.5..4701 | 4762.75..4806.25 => 3.4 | 11.3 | 20.1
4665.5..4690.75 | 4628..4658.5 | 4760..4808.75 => 3.7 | 10.4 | 19.8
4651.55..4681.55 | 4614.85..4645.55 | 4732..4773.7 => 4.1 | 10.3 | 16.8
